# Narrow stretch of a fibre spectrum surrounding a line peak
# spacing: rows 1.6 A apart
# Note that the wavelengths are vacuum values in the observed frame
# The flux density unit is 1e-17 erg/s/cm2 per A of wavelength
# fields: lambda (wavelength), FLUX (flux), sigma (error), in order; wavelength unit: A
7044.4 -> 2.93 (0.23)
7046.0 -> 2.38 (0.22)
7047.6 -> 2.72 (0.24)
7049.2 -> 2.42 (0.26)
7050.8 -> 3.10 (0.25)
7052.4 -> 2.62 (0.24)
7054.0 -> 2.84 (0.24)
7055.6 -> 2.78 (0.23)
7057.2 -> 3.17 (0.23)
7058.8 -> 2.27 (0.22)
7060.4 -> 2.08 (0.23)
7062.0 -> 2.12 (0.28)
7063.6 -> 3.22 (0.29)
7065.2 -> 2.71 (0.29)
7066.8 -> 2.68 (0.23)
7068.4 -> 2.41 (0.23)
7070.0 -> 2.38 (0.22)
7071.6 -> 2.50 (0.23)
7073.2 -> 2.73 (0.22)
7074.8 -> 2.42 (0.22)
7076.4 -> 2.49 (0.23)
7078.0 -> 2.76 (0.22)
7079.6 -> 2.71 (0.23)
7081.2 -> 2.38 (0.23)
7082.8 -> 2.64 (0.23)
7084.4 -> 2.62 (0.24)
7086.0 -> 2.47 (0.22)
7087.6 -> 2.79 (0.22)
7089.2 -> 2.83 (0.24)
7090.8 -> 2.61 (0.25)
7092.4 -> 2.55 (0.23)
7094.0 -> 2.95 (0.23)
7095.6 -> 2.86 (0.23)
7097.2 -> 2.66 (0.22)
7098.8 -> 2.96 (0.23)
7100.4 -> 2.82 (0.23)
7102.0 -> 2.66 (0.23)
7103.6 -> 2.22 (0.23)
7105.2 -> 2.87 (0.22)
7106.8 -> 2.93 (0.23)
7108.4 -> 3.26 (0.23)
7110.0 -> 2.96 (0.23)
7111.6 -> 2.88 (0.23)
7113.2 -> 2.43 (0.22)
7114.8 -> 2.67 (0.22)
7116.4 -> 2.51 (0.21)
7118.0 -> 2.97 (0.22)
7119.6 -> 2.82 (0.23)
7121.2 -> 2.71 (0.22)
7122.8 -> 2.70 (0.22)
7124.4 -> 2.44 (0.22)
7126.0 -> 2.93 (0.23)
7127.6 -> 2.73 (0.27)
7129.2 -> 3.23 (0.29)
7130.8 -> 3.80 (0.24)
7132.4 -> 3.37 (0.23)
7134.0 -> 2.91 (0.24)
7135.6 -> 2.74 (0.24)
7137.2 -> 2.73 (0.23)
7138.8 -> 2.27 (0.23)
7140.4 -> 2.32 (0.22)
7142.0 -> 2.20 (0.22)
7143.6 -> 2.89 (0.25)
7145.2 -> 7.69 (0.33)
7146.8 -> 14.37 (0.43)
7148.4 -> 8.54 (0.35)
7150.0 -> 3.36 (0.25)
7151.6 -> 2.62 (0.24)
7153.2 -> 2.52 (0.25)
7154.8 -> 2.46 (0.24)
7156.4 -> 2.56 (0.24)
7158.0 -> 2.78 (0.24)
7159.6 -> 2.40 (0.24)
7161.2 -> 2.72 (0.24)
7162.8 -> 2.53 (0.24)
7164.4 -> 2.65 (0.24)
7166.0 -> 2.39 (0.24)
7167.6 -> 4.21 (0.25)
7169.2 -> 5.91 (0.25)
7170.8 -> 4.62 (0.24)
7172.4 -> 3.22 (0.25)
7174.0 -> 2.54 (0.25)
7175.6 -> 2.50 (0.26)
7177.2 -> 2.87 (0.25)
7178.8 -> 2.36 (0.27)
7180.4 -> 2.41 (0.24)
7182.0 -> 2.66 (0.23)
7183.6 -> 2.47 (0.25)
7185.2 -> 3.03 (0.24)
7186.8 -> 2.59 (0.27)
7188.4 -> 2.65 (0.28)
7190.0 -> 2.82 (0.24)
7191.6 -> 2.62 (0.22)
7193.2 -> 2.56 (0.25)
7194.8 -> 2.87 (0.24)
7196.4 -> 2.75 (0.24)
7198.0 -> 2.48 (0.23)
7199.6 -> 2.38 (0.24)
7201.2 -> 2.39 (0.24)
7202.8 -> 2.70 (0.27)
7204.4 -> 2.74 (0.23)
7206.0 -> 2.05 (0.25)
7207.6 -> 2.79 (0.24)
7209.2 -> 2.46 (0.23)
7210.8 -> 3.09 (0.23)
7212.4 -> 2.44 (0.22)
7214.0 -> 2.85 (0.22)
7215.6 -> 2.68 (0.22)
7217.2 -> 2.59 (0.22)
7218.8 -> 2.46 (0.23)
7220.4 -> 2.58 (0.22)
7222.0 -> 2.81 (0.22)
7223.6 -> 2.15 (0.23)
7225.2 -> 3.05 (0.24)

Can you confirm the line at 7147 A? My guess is Halpha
